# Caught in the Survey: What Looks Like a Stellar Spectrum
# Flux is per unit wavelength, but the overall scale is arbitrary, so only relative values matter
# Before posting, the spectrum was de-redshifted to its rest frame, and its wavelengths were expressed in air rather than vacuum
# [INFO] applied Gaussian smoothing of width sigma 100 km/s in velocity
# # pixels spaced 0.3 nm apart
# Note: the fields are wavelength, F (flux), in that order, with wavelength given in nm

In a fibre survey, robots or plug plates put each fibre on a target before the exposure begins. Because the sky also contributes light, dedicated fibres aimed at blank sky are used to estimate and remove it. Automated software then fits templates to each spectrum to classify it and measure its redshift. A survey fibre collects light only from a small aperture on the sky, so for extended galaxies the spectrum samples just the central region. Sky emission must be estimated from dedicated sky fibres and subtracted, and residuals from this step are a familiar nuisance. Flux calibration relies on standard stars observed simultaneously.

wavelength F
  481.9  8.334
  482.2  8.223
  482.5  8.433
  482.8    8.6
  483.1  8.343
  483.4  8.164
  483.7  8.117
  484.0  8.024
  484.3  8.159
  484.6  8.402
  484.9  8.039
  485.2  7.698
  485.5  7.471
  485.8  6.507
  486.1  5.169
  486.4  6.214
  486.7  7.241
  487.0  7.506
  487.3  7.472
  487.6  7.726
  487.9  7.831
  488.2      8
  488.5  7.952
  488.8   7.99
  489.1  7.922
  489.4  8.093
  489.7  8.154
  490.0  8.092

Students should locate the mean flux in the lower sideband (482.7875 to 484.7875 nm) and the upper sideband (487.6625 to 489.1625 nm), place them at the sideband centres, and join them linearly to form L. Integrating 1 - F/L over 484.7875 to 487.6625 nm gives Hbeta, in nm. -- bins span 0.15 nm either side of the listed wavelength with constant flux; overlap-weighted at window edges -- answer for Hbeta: 0.36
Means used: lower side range 8.23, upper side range 7.93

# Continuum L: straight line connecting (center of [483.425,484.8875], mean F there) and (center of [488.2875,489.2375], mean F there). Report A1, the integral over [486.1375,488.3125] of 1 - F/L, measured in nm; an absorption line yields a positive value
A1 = 0.20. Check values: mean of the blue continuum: 8.16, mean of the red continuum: 7.96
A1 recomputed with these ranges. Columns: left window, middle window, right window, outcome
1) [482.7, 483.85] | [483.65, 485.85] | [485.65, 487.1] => -0.12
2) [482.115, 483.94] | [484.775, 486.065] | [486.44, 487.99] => 0.10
